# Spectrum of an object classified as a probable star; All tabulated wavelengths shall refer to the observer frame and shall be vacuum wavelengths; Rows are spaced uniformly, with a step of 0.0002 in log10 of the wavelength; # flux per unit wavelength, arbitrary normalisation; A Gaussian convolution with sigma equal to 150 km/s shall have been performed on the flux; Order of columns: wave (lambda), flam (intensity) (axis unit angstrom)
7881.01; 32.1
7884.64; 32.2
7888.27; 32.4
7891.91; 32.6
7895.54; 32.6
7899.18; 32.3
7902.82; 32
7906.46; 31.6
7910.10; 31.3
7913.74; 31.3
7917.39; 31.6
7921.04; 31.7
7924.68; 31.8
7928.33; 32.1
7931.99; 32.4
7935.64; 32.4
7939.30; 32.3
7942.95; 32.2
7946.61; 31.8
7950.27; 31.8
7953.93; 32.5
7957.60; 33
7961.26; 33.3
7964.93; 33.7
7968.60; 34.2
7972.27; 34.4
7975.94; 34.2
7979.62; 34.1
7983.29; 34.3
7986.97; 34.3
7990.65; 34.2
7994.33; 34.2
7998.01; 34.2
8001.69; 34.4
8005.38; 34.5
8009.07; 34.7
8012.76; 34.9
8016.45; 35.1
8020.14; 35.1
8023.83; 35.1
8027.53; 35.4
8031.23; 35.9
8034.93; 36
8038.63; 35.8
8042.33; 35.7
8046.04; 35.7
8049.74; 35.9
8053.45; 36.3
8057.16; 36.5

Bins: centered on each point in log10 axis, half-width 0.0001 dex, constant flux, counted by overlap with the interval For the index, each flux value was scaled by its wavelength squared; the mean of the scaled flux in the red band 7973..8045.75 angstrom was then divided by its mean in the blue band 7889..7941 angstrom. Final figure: 1.12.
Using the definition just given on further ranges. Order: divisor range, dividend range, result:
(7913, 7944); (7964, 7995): 1.08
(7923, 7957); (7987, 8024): 1.09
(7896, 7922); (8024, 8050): 1.16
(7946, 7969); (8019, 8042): 1.10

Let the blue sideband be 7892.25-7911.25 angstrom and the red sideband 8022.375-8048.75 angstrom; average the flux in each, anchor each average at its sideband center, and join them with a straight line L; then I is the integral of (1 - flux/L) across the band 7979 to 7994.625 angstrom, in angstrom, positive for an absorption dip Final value 0.1 angstrom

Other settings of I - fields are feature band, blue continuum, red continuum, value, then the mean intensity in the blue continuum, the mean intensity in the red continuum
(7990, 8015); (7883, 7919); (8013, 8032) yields 0.2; 32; 35.3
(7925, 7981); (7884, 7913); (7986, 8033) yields 0.8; 32.1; 34.8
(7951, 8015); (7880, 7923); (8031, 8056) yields 0.4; 32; 35.9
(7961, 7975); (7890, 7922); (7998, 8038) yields -0.1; 31.9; 35.1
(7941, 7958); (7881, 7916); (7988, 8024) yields 0.5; 32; 34.6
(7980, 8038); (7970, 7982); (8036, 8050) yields 0.3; 34.2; 35.8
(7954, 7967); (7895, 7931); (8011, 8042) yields 0.0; 31.8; 35.4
